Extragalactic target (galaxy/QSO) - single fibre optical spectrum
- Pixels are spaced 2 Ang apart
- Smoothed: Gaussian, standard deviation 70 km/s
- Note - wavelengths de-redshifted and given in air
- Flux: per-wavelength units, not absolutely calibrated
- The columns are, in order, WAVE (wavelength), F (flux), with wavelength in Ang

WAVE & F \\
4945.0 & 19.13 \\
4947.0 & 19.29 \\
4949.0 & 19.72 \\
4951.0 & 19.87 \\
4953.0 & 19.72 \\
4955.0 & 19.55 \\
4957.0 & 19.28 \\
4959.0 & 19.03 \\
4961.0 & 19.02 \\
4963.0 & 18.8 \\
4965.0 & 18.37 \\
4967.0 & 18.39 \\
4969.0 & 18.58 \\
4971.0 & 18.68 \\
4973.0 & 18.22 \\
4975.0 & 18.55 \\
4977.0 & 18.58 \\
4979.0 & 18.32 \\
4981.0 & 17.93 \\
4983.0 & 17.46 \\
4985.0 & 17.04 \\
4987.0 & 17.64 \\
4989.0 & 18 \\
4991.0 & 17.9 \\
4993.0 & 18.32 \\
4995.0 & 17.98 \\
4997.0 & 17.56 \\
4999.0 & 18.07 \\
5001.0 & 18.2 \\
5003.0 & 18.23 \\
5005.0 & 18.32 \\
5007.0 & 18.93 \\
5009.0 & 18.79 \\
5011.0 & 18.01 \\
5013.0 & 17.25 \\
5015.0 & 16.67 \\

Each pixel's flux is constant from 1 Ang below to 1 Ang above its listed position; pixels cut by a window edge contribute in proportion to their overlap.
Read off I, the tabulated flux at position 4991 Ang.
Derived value 17.9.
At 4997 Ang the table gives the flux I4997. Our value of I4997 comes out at 17.56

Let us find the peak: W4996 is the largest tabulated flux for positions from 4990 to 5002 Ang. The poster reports 18.32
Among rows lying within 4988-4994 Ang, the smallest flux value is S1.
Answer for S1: 17.9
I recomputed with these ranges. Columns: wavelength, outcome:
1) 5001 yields 18.2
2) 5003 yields 18.23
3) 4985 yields 17.04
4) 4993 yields 18.32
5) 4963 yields 18.8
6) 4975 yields 18.55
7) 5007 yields 18.93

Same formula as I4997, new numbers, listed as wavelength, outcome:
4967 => 18.39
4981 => 17.93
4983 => 17.46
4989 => 18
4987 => 17.64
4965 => 18.37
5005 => 18.32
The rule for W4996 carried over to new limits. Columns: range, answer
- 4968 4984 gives 18.68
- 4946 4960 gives 19.87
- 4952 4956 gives 19.72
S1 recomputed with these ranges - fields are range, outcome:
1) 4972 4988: 17.04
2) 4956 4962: 19.02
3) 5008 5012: 18.01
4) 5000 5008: 18.2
